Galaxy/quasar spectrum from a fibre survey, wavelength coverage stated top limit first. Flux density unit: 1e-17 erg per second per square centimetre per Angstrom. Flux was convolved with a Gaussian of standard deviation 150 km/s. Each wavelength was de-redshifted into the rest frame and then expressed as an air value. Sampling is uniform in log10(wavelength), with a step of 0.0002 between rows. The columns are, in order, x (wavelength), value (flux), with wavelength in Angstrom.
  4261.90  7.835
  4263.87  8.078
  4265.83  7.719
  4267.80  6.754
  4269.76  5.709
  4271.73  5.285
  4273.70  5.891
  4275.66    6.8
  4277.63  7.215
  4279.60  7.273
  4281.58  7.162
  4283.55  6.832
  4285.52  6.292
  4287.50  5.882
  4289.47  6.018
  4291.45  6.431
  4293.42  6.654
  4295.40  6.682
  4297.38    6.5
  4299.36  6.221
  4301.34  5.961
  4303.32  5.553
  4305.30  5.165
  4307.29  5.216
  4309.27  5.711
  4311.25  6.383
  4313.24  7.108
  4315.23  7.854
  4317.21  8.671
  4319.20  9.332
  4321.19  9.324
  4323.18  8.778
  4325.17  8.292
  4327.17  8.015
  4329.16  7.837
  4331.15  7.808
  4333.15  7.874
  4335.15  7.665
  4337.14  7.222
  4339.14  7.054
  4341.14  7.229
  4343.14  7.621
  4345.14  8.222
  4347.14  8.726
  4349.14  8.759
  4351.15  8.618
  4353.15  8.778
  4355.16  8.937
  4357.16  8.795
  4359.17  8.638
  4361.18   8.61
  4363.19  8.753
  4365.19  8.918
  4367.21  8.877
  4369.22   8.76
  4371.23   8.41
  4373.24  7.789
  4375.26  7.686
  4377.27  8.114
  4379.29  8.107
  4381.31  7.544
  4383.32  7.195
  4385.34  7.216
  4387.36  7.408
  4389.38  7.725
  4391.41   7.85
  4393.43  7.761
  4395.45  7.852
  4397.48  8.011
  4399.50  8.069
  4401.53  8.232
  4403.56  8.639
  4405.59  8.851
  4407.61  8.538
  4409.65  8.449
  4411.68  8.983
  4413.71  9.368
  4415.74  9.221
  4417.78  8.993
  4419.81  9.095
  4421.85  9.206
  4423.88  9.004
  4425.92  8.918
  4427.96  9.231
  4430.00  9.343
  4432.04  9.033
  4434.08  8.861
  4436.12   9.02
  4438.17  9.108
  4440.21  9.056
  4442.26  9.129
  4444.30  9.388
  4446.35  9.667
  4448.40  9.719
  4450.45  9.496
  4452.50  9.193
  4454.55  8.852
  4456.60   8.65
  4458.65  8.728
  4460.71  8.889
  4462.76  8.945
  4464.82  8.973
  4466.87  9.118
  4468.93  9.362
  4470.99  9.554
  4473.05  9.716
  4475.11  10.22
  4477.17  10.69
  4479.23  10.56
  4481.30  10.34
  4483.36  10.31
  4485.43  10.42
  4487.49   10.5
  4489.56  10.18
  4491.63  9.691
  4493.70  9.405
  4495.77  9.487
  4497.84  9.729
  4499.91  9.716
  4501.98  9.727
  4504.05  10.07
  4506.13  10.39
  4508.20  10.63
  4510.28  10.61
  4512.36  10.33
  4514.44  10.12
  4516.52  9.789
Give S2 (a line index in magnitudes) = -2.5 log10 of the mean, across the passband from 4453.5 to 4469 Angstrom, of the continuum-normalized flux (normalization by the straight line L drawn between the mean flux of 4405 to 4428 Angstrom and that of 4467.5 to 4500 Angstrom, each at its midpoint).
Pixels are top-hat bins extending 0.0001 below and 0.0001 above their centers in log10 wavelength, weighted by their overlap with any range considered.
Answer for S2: 0.09 mag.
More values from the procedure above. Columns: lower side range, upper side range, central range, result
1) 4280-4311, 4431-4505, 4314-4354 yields -0.18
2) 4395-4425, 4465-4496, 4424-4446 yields 0.00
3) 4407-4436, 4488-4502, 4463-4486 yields -0.04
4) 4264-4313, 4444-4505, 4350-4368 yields -0.16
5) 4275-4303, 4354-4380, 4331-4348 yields 0.02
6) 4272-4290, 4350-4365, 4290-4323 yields 0.07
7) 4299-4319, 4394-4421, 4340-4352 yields -0.12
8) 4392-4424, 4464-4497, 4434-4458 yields 0.01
